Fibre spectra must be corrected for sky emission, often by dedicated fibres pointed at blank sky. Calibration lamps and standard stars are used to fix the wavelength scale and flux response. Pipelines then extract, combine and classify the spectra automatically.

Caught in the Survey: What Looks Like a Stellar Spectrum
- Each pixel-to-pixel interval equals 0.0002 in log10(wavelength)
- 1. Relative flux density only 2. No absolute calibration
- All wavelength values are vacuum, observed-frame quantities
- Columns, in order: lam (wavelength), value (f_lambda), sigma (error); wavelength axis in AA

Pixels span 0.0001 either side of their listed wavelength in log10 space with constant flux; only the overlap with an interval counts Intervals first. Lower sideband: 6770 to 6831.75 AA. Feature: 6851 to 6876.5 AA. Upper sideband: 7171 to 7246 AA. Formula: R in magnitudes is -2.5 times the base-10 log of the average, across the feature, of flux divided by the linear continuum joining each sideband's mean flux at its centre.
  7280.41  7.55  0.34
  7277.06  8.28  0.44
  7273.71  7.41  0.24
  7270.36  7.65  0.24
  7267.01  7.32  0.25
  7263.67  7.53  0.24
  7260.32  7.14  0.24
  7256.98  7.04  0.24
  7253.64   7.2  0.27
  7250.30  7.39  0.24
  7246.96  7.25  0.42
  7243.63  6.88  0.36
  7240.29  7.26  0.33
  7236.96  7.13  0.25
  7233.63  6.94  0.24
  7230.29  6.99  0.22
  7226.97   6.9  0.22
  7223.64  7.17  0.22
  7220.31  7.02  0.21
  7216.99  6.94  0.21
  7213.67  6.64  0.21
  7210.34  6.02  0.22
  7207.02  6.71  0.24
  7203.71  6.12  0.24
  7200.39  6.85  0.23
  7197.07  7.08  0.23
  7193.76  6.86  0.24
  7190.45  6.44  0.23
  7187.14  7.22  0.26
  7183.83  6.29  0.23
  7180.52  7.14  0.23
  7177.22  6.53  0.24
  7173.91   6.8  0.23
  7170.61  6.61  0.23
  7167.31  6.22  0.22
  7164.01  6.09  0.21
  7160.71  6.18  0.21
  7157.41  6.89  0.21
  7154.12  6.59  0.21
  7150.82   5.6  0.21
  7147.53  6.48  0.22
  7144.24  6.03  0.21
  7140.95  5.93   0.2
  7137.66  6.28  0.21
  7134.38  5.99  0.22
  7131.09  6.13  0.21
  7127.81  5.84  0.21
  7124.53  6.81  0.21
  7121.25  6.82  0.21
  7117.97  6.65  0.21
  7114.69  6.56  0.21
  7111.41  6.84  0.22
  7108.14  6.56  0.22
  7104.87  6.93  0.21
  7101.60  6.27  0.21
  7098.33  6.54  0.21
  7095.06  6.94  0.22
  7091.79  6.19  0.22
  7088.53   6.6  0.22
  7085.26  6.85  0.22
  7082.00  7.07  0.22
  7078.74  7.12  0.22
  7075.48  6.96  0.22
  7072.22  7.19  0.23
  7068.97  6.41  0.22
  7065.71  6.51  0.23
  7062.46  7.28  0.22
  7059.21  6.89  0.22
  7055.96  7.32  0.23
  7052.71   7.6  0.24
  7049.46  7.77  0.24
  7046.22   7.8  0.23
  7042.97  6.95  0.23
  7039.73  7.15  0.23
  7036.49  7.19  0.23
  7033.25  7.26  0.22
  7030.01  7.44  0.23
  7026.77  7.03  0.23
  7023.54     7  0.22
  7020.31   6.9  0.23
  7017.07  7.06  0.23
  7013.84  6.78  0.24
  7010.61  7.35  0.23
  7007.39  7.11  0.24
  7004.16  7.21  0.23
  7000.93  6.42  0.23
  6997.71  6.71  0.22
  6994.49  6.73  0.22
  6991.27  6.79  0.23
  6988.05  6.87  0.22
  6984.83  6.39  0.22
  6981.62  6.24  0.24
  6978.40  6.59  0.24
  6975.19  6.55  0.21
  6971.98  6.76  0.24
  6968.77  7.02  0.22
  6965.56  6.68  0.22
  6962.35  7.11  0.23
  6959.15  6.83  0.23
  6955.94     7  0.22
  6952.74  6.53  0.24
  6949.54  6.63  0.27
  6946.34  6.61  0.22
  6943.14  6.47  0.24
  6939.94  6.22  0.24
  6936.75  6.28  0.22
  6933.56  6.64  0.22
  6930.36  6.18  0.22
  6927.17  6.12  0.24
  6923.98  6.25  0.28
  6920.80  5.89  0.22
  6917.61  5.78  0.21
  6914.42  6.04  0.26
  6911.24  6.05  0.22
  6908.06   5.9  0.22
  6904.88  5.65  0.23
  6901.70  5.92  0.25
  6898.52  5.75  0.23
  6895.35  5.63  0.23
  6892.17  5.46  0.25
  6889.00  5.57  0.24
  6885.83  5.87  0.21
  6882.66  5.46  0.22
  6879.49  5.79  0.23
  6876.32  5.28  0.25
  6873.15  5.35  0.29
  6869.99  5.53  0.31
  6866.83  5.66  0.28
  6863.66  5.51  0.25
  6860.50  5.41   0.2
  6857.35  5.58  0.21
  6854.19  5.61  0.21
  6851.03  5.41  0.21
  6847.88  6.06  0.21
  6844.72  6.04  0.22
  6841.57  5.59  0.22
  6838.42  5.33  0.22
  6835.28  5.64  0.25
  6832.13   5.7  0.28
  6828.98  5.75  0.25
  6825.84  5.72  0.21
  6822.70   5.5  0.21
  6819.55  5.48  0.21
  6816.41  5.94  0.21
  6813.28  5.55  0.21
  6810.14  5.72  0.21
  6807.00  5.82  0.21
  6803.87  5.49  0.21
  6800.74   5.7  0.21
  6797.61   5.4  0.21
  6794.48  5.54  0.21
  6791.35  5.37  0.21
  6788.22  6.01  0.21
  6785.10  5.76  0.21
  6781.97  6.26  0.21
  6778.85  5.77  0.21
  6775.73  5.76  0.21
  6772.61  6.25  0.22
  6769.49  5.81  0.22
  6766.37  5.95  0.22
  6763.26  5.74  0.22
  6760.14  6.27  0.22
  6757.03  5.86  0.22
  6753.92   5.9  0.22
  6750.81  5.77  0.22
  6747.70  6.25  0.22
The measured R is 0.08 mag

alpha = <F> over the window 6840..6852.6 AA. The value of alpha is 5.77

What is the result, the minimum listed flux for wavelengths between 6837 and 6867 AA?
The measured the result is 5.33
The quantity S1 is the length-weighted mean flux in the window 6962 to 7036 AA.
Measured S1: 6.87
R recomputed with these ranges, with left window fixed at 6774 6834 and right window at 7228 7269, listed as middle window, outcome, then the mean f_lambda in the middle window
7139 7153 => 0.13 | 6.04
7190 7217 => 0.06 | 6.62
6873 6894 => 0.08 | 5.55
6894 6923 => 0.03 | 5.86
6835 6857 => 0.03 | 5.67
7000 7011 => -0.11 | 7.02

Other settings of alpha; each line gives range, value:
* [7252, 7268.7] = 7.25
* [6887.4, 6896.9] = 5.55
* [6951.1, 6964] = 6.87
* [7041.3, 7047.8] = 7.37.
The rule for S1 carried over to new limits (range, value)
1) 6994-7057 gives 7.15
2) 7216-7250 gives 7.06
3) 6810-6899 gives 5.61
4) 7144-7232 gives 6.62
